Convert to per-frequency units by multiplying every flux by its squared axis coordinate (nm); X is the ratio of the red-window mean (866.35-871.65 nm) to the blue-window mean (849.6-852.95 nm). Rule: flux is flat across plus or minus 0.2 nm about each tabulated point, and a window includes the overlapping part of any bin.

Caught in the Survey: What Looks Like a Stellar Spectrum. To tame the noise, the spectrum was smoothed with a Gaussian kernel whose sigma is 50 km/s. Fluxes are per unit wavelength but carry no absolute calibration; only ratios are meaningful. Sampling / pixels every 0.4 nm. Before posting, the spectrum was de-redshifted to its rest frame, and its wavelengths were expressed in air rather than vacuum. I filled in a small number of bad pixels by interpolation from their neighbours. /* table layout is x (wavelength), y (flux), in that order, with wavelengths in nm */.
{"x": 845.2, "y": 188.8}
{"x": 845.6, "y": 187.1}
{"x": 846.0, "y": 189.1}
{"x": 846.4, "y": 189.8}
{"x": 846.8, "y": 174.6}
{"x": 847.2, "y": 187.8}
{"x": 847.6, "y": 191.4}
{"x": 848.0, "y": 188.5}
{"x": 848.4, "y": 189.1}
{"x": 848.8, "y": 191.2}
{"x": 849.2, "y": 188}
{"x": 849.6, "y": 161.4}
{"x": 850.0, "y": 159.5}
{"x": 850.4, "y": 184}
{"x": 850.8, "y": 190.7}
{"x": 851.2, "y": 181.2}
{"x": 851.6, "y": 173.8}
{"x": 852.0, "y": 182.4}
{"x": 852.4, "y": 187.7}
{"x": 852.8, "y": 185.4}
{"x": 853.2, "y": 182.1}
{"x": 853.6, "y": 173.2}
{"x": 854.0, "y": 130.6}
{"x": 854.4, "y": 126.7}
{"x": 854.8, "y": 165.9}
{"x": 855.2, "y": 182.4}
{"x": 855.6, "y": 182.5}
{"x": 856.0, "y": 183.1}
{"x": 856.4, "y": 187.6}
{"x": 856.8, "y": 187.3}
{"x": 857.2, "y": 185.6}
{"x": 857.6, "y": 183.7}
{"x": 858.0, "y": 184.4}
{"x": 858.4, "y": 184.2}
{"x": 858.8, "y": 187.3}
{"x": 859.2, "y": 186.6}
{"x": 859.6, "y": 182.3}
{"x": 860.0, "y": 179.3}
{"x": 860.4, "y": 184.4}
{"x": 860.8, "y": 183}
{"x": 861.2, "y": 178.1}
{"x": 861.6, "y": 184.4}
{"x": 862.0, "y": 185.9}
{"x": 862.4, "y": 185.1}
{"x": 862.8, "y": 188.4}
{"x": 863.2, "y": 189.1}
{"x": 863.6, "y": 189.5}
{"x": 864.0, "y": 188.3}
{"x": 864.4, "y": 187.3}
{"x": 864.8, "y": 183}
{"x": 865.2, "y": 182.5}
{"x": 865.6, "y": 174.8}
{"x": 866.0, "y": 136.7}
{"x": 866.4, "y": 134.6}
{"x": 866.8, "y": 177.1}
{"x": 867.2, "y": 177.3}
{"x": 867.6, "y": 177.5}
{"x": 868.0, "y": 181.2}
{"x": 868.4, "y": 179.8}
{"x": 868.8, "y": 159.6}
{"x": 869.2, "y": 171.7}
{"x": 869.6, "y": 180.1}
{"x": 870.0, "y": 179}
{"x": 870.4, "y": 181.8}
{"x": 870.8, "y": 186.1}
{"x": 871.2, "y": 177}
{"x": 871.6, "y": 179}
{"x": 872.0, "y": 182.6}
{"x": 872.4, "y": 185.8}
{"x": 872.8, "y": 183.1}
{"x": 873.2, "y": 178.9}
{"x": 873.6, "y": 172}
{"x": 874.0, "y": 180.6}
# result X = 1.02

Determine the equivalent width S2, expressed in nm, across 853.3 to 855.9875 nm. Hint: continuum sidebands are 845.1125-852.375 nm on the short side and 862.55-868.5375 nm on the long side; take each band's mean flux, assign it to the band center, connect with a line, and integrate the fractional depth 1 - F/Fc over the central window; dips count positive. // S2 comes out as 0.27 nm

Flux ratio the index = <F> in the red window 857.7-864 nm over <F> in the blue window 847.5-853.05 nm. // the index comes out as 1.01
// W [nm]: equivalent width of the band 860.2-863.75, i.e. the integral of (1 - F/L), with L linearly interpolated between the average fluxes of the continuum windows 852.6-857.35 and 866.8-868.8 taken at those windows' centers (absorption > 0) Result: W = -0.21 nm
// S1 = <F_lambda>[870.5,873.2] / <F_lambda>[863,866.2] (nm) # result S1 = 1.02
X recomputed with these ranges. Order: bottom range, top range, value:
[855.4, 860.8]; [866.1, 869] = 0.93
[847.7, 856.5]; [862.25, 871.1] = 1.04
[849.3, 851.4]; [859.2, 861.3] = 1.06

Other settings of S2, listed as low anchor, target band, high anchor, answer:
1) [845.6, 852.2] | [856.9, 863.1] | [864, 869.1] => -0.30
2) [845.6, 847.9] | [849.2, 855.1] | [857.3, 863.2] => 0.46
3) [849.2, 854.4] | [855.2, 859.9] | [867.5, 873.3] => -0.27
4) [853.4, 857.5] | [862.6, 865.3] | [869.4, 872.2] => -0.16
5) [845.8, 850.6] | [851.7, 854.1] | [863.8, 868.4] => 0.07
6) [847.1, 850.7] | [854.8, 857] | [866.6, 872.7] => -0.02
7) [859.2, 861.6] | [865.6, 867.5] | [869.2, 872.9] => 0.23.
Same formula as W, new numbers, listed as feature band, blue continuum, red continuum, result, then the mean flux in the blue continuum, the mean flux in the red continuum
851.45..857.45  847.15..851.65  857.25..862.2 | 0.278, 182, 184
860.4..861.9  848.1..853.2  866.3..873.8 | -0.031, 181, 177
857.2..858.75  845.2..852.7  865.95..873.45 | -0.043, 183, 175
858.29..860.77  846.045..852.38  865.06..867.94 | -0.160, 183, 166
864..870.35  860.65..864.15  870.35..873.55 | 0.369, 186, 181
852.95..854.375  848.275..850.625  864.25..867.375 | 0.143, 179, 169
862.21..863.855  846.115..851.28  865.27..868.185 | -0.178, 183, 166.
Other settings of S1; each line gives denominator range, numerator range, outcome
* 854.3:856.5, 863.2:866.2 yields 1.03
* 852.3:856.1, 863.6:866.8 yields 1.01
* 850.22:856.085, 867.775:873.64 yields 1.03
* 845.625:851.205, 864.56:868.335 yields 0.93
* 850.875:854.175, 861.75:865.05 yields 1.07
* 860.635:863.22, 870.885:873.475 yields 0.98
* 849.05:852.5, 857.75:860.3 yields 1.03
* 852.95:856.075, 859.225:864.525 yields 1.12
